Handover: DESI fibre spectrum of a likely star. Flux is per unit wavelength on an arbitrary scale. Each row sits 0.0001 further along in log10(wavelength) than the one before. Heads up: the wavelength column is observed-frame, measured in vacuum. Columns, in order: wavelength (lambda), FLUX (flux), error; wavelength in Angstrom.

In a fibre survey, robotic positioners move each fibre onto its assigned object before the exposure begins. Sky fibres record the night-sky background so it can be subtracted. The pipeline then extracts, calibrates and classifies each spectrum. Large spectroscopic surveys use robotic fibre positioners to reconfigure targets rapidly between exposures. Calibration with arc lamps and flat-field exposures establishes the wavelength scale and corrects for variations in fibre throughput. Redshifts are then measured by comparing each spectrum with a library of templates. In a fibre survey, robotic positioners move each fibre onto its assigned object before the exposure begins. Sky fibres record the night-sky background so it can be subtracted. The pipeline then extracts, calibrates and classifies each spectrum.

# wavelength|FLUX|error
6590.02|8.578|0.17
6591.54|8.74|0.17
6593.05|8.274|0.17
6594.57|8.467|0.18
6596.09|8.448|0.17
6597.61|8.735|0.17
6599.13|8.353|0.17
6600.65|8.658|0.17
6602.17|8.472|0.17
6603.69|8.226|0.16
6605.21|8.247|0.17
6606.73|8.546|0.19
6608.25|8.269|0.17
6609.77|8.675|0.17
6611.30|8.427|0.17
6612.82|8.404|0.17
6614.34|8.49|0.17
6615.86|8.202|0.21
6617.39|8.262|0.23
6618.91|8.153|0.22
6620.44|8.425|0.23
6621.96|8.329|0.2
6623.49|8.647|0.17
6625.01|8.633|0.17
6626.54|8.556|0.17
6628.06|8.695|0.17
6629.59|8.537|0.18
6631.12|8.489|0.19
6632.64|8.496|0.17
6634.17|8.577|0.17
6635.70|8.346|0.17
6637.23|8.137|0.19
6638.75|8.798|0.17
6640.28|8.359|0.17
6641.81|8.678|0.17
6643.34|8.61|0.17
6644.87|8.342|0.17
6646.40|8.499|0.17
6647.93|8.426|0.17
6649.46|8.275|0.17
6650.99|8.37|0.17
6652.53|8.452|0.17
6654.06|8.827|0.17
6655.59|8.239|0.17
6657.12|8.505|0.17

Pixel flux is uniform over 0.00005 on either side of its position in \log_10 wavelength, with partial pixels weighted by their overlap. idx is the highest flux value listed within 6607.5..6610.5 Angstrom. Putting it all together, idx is 8.675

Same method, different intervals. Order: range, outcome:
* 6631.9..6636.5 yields 8.577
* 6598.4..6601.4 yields 8.658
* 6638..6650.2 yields 8.798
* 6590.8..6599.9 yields 8.74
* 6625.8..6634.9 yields 8.695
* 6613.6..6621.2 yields 8.49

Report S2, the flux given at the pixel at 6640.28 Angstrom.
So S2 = 8.359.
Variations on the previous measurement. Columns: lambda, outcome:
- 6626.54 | 8.556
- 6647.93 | 8.426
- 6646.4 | 8.499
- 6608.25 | 8.269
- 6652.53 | 8.452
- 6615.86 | 8.202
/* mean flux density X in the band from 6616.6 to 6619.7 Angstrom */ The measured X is 8.19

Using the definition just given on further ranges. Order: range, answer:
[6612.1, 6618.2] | 8.34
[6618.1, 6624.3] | 8.39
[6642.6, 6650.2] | 8.43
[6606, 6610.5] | 8.5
